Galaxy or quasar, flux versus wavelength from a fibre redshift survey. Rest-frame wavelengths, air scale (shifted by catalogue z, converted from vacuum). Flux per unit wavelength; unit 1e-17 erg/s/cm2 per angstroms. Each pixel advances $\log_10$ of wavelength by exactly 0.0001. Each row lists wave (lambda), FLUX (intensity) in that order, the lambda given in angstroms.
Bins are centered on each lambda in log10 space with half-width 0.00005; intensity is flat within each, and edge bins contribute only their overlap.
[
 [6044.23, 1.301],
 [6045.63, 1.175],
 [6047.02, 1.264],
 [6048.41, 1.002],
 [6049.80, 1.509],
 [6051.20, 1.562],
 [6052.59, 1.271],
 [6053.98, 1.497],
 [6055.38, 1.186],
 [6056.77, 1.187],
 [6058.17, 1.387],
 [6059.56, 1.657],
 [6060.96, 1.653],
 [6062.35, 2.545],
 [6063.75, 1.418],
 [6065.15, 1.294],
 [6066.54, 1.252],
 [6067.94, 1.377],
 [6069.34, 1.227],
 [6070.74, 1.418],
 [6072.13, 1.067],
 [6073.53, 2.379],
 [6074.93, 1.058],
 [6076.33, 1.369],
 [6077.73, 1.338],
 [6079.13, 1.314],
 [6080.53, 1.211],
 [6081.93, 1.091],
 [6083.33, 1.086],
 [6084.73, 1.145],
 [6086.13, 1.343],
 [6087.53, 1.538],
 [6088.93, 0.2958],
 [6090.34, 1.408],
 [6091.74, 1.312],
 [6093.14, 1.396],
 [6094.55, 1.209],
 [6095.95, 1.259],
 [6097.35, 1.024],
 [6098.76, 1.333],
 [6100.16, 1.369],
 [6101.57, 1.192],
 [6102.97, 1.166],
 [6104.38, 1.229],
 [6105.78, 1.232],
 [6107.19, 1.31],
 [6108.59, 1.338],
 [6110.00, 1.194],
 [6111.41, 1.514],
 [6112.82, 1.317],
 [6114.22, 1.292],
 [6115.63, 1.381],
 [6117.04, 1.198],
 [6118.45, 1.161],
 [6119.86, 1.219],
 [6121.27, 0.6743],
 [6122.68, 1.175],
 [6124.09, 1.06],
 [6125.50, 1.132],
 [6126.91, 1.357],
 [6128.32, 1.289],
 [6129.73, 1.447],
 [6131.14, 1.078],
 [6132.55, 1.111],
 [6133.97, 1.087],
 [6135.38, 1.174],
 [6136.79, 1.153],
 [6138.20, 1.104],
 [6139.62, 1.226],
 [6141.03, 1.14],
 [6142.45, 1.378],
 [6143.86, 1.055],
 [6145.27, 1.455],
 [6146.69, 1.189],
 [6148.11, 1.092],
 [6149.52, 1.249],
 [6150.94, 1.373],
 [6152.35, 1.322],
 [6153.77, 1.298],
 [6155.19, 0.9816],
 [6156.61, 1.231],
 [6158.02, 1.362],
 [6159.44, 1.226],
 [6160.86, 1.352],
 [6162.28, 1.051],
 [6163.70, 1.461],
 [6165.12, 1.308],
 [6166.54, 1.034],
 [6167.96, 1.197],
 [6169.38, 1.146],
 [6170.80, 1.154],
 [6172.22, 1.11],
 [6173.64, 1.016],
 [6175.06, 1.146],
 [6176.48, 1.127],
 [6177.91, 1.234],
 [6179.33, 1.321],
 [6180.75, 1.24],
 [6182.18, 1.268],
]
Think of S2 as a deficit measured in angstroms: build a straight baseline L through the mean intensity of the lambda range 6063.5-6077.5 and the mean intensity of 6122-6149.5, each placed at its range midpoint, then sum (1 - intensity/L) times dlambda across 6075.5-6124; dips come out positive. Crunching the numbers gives 2.9 angstroms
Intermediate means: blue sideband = 1.38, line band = 1.22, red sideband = 1.2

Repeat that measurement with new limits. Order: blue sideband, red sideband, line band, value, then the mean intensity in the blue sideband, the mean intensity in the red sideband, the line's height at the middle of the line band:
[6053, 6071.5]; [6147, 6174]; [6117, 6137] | 2.2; 1.46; 1.21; 1.3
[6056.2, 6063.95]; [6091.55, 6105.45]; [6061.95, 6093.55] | 3.1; 1.66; 1.25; 1.47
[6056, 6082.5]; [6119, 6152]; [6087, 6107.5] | 1.8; 1.43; 1.19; 1.33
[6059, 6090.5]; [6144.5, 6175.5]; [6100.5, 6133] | 1.8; 1.37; 1.22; 1.29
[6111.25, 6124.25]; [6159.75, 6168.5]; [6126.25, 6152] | -0.2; 1.19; 1.23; 1.21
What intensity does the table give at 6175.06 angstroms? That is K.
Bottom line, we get 1.146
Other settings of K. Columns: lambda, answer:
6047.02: 1.264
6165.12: 1.308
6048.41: 1.002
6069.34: 1.227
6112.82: 1.317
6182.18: 1.268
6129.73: 1.447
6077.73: 1.338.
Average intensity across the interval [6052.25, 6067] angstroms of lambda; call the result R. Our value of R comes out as 1.5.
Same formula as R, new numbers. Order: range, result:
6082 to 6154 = 1.22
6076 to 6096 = 1.22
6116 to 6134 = 1.16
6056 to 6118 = 1.32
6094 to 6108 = 1.23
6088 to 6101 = 1.18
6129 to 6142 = 1.17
